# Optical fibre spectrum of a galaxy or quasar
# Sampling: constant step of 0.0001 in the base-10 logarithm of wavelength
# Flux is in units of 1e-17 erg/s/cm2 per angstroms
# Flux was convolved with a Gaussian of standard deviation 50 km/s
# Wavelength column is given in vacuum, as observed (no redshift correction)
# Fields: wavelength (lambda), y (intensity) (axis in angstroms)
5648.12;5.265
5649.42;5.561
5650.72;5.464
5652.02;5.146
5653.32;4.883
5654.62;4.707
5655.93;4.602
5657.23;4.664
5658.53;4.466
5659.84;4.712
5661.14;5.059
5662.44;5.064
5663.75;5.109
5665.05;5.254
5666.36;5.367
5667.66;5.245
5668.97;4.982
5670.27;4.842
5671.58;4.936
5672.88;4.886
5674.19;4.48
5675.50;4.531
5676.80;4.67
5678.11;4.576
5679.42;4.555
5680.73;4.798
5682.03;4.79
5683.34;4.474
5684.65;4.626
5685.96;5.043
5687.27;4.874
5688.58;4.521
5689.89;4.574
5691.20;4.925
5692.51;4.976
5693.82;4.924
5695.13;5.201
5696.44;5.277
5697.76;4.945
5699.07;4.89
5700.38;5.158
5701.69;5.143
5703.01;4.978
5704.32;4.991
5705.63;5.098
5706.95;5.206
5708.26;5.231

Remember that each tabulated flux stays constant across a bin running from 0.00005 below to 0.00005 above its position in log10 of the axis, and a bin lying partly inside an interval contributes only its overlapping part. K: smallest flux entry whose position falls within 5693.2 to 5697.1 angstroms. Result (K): 4.924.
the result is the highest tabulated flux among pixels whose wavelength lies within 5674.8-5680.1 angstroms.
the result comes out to 4.67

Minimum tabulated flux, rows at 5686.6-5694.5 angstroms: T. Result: 4.521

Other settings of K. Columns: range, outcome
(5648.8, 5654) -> 4.883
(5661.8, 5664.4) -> 5.064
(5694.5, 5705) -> 4.89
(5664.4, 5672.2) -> 4.842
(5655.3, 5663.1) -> 4.466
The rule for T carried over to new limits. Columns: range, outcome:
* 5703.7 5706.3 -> 4.991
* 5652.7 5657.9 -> 4.602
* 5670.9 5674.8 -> 4.48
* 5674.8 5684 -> 4.474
